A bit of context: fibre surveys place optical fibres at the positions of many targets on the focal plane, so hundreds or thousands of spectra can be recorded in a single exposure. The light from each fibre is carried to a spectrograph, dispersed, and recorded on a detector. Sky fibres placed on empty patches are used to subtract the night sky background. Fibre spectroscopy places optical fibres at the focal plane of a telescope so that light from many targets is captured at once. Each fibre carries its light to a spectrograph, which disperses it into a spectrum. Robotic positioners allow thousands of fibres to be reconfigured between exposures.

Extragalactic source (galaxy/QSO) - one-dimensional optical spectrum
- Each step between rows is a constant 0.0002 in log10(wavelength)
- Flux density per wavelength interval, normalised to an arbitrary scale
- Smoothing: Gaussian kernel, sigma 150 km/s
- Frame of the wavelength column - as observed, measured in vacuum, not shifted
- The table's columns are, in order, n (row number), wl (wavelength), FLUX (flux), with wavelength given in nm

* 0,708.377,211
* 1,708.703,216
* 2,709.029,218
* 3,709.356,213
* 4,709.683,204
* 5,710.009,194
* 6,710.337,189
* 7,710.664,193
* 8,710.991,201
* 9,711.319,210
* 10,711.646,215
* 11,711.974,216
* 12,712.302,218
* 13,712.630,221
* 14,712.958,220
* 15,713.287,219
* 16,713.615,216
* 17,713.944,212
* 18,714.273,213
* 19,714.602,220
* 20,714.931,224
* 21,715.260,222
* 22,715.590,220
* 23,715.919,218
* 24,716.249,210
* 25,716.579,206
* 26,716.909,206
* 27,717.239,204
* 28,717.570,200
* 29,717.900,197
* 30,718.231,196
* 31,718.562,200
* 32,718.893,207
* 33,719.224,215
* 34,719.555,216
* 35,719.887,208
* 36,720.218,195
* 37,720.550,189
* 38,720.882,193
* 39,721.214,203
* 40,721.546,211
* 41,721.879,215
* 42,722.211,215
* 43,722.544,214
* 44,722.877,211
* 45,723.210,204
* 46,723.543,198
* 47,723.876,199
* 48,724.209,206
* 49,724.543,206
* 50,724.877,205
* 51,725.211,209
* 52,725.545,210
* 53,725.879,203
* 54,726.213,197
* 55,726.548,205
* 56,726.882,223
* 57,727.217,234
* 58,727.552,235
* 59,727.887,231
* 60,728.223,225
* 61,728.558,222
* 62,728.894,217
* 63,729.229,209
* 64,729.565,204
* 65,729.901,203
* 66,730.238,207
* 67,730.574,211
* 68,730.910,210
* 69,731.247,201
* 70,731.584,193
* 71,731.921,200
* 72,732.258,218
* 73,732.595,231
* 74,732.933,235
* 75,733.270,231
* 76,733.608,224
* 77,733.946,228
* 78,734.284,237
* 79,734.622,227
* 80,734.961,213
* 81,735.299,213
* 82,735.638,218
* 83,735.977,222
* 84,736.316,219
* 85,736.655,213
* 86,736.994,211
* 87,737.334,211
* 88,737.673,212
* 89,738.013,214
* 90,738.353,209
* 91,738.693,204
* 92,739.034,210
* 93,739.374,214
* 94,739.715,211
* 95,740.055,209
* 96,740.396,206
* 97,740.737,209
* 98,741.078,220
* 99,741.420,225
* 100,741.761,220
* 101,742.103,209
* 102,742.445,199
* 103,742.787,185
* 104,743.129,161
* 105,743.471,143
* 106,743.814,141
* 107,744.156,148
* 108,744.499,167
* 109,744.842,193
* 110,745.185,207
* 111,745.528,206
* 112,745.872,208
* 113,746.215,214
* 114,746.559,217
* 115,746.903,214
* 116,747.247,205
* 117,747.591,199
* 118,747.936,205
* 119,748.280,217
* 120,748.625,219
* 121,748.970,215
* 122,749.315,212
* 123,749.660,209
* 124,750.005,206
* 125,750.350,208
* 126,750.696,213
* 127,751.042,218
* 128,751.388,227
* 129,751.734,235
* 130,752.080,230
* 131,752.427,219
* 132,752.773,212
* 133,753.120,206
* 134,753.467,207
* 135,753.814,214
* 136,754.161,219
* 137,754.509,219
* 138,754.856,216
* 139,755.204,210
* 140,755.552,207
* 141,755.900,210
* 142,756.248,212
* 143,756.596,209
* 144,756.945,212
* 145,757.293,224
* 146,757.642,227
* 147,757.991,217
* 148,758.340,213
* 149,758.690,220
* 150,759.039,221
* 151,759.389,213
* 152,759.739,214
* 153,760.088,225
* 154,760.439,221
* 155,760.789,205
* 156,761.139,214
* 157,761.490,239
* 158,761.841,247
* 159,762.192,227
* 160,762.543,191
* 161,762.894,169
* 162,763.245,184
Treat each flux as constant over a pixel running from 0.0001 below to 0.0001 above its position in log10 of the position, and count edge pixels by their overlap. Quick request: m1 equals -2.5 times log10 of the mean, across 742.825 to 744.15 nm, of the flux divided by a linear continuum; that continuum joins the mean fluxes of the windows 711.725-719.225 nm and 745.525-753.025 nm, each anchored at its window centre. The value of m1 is 0.370 mag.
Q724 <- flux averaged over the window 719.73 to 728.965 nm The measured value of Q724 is 210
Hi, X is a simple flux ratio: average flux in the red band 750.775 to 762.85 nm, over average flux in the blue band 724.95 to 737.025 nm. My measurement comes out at 1.0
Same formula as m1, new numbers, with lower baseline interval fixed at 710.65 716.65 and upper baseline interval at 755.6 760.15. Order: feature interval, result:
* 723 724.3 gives 0.070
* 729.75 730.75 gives 0.043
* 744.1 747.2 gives 0.087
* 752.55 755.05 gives 0.014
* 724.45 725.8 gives 0.042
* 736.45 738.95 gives 0.026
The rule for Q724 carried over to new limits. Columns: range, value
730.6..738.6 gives 217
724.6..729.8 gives 215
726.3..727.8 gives 223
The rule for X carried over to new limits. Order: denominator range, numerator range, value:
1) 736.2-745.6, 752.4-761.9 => 1.09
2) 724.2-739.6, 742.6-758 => 0.96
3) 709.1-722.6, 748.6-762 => 1.04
